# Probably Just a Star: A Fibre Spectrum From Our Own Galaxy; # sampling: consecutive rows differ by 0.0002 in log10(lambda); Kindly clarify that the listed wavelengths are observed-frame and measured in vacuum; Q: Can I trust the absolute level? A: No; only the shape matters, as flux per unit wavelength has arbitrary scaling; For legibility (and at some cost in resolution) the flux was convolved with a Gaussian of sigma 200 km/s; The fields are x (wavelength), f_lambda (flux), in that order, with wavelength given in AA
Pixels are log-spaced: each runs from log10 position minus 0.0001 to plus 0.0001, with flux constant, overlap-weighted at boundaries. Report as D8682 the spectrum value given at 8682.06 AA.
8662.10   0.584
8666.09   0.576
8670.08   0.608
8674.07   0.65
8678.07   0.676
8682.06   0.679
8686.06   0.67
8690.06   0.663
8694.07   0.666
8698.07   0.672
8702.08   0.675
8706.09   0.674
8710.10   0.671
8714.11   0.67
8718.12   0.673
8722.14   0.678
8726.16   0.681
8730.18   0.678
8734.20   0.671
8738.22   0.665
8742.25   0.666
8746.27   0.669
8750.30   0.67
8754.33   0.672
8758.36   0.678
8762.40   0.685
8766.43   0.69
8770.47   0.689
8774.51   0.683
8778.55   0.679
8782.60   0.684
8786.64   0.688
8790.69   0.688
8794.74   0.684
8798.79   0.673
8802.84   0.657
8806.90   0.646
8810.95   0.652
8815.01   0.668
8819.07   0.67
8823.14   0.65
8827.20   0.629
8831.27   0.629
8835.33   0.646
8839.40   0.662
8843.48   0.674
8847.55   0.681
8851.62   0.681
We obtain 0.679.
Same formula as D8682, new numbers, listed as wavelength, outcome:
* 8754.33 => 0.672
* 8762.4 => 0.685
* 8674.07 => 0.65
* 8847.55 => 0.681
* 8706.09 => 0.674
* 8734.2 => 0.671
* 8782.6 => 0.684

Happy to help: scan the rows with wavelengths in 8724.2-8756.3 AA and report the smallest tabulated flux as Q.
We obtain 0.665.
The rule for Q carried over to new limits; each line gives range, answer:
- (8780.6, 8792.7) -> 0.684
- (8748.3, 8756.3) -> 0.67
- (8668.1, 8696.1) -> 0.608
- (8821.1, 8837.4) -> 0.629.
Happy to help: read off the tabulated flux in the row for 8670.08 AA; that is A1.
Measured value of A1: 0.608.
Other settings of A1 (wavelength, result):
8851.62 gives 0.681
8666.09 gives 0.576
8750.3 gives 0.67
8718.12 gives 0.673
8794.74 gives 0.684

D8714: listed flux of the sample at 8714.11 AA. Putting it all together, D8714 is 0.67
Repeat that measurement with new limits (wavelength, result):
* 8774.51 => 0.683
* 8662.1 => 0.584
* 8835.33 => 0.646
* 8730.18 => 0.678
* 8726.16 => 0.681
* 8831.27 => 0.629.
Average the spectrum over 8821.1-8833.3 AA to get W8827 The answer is 0.636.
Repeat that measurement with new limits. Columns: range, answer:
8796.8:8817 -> 0.659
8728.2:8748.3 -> 0.67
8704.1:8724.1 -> 0.673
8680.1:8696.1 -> 0.669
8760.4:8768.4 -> 0.688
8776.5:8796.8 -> 0.685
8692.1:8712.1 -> 0.672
